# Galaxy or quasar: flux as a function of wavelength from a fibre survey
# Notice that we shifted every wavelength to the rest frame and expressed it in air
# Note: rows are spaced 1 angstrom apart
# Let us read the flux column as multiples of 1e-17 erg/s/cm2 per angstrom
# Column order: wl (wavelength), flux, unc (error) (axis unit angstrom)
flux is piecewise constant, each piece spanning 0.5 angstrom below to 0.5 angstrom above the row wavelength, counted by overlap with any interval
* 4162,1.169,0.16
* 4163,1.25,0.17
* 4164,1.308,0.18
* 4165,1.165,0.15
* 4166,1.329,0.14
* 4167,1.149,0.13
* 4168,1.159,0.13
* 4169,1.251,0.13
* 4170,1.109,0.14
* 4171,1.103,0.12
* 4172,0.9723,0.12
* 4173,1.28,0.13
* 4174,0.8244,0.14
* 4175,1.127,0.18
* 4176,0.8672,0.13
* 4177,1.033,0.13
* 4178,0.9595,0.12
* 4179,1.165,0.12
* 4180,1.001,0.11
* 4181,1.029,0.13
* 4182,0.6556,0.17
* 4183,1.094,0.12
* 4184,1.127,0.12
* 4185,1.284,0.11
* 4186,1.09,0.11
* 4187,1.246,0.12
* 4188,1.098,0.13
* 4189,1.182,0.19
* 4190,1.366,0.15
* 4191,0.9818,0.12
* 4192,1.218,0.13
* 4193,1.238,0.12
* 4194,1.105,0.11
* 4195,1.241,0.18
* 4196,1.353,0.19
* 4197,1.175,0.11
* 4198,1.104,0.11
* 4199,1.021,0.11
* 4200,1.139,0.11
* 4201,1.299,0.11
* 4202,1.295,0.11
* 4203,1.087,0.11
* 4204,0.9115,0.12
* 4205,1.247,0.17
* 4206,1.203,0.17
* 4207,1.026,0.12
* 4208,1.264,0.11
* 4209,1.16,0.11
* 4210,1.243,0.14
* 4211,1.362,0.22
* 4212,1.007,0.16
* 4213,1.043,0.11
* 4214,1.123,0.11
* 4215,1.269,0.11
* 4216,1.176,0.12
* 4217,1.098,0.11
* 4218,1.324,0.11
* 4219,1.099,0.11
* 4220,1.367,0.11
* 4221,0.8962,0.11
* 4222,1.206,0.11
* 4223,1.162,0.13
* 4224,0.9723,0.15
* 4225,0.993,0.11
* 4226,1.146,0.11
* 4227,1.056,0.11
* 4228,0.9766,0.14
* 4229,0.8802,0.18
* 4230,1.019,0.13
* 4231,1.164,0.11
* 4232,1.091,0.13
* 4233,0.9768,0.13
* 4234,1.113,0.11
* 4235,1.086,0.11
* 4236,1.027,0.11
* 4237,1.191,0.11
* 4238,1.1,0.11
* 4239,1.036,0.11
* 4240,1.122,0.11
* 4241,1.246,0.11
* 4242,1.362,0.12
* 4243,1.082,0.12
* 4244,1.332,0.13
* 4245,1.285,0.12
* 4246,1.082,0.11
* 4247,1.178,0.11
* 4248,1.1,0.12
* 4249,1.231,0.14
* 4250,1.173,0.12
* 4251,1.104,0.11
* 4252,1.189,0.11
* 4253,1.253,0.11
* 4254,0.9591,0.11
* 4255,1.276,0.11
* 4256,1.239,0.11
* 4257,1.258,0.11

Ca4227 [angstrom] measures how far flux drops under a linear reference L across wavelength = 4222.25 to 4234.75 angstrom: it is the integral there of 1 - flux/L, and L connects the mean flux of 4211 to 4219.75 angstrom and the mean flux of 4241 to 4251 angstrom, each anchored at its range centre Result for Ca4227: 1.4 angstrom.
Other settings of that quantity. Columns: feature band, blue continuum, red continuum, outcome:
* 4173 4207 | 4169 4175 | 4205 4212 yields 0.7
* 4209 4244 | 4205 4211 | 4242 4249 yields 2.2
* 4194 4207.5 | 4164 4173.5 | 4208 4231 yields -0.2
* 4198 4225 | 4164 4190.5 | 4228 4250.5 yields -0.8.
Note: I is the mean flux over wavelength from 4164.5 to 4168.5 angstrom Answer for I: 1.2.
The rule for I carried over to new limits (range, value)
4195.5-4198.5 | 1.21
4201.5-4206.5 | 1.15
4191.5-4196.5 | 1.23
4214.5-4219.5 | 1.19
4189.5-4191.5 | 1.17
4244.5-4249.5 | 1.18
